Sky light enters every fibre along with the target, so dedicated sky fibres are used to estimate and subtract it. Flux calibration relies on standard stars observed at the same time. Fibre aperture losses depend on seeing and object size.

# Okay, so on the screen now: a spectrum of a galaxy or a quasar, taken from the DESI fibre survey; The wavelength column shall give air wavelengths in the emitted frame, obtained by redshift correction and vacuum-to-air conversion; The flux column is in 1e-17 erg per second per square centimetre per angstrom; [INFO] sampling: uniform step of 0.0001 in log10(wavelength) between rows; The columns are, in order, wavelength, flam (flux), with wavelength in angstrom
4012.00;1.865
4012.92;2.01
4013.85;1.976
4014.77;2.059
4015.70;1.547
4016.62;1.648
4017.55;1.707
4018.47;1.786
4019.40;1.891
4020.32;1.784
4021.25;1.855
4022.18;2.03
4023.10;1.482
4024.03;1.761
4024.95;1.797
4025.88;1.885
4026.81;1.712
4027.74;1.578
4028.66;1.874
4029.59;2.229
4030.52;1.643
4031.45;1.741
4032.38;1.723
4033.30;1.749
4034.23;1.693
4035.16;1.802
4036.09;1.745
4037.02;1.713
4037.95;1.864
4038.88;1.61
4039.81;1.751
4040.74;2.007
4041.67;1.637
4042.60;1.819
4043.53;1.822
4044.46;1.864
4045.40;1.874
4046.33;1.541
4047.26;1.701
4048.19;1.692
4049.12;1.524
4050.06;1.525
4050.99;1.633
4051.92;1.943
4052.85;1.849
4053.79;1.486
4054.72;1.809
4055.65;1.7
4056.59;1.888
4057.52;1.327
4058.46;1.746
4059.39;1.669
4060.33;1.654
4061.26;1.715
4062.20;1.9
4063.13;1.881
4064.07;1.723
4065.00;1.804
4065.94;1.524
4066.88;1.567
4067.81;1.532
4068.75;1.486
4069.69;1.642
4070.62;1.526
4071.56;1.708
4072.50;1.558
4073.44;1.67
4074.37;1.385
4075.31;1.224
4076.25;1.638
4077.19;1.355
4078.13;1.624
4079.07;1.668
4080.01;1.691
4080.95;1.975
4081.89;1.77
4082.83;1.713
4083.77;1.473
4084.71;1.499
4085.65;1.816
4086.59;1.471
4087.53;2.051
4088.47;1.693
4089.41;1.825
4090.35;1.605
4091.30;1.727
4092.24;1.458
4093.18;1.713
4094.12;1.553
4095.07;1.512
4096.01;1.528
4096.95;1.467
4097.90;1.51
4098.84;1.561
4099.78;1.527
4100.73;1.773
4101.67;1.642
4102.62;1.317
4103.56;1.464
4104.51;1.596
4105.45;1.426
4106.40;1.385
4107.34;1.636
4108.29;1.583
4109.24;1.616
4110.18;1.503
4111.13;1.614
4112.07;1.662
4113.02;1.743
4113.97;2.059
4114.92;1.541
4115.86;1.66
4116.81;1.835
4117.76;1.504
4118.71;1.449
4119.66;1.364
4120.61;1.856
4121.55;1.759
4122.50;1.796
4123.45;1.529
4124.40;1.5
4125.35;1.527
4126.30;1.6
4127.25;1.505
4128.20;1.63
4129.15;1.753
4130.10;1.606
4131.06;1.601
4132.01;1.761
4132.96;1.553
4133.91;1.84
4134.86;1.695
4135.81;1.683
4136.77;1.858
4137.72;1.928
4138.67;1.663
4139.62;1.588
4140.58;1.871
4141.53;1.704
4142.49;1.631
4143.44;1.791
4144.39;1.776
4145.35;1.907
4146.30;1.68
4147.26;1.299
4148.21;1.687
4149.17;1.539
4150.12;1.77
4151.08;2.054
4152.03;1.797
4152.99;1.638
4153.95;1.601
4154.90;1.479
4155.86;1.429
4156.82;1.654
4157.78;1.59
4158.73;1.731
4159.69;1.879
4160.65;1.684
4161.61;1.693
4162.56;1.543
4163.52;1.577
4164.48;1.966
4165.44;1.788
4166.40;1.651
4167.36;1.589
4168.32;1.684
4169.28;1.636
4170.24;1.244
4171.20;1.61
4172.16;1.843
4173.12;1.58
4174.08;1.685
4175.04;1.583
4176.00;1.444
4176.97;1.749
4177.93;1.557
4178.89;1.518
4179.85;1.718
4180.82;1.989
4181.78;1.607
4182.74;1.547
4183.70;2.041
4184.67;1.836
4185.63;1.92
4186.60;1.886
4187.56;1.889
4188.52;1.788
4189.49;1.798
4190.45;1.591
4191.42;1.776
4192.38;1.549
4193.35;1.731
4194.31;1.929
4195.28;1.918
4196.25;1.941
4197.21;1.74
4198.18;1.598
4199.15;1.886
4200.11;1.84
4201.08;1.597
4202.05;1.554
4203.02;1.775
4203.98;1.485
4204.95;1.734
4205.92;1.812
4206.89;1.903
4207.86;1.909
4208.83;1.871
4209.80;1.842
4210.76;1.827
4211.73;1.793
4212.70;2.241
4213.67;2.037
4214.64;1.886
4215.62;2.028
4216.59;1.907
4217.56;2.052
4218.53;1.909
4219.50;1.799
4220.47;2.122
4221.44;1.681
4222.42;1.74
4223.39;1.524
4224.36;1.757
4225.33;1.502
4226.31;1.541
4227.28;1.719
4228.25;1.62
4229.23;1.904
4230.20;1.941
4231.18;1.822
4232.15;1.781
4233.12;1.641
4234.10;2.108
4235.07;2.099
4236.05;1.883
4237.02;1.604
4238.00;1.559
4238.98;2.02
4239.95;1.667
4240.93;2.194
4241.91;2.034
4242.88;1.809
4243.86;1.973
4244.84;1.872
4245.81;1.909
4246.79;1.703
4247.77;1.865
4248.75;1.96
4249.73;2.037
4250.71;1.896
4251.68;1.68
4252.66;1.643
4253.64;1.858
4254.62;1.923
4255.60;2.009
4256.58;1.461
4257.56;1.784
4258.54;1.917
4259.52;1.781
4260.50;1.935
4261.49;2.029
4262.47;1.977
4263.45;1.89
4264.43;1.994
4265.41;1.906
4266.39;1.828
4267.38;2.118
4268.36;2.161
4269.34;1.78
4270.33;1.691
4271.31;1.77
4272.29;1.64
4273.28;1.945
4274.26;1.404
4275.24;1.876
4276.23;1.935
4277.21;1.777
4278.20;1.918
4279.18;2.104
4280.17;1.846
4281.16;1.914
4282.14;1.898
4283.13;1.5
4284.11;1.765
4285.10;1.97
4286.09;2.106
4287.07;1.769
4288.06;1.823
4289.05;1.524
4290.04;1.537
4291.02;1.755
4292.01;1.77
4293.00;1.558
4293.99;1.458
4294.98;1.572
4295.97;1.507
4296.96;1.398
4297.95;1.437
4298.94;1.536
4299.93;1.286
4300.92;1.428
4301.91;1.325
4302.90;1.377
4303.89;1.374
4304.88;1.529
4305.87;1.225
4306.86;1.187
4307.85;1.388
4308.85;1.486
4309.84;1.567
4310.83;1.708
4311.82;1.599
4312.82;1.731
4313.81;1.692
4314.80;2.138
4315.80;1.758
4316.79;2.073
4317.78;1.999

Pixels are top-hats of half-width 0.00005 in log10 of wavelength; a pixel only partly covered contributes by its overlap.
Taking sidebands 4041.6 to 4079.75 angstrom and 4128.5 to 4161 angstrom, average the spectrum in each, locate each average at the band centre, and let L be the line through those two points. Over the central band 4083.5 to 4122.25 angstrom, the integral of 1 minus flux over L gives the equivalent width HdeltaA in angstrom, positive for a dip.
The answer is 1.5 angstrom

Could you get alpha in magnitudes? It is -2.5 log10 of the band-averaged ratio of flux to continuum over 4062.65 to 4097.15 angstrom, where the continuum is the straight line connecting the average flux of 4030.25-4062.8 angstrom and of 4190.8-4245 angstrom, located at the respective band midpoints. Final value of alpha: 0.077 mag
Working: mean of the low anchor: 1.73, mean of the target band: 1.62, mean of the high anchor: 1.82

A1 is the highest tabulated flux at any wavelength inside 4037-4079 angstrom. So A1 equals 2.007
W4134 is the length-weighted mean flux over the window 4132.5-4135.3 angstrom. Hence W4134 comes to 1.7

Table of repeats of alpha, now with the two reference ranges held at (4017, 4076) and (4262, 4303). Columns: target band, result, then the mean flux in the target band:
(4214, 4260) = -0.062 mag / 1.83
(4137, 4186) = 0.024 mag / 1.69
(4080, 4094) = 0.013 mag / 1.7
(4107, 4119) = 0.045 mag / 1.65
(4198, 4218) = -0.068 mag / 1.84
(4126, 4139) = 0.018 mag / 1.69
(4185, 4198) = -0.045 mag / 1.8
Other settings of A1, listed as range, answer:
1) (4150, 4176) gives 2.054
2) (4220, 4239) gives 2.122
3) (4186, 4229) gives 2.241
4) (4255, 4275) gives 2.161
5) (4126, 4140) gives 1.928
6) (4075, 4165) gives 2.059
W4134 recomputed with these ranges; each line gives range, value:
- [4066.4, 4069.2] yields 1.53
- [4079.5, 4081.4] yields 1.83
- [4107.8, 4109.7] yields 1.59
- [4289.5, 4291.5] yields 1.65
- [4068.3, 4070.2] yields 1.57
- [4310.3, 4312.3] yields 1.66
